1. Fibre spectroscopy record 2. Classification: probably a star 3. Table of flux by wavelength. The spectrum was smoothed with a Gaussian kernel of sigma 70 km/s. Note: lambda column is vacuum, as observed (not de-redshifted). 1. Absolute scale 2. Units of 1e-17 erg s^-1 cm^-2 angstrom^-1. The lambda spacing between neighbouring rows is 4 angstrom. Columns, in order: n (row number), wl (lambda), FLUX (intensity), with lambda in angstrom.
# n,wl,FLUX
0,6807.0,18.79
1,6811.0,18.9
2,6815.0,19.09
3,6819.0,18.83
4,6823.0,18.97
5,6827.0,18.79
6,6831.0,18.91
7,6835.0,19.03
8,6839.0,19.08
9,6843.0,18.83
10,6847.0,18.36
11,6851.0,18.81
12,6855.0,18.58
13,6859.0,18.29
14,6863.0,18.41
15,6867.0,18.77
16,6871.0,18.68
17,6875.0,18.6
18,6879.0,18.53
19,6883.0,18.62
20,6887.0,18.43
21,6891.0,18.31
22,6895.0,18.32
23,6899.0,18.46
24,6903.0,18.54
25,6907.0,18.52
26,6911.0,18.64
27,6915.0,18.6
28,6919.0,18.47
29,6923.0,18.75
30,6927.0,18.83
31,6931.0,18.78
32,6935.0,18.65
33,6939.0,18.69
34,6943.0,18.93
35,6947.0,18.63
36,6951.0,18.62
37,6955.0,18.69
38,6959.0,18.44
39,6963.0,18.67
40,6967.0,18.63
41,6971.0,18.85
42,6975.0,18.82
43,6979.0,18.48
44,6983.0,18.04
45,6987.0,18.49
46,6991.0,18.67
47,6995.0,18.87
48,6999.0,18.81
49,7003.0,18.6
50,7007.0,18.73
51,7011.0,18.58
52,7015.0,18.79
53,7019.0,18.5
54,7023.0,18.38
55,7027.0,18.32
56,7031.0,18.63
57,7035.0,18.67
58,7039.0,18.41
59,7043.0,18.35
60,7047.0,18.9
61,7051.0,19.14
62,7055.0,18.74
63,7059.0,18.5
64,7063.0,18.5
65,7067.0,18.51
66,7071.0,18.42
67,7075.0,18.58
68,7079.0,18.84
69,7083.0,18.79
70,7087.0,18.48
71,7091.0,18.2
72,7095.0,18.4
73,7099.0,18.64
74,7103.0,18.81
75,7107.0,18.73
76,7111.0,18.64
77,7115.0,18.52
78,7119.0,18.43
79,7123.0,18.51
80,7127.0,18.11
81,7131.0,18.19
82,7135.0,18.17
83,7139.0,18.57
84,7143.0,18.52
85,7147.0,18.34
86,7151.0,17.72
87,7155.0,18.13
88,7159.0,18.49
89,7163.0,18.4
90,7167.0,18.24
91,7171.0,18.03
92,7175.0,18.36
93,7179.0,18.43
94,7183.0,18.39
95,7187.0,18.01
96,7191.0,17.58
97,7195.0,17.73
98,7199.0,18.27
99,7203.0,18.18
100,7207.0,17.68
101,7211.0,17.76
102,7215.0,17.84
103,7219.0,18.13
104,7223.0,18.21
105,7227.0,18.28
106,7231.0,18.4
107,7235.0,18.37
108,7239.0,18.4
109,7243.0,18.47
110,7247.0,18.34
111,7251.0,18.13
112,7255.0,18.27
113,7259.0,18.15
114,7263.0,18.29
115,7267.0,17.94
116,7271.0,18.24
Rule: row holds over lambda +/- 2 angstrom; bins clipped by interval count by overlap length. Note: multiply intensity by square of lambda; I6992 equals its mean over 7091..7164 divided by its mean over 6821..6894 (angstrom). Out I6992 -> 1.07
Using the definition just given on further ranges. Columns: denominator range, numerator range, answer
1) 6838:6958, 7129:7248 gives 1.06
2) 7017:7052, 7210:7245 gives 1.04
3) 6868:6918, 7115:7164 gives 1.06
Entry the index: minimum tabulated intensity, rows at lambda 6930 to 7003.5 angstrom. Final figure 18.04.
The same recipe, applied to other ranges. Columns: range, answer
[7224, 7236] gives 18.28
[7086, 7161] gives 17.72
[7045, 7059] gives 18.5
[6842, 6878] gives 18.29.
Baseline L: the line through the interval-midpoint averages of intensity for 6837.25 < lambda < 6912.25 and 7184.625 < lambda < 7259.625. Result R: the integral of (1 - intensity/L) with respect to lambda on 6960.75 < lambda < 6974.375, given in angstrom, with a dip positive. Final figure -0.2 angstrom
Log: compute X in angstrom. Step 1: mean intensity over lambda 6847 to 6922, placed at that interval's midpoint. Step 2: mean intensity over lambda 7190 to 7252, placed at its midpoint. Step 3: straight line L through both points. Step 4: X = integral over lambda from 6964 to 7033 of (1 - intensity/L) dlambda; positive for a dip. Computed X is -0.8 angstrom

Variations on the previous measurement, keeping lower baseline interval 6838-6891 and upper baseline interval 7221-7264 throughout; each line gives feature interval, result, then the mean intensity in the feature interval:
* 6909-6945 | -0.3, 18.7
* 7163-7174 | 0.1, 18.2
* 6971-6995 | -0.1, 18.6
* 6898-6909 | 0.0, 18.5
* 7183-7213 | 0.7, 17.9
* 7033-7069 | -0.4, 18.6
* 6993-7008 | -0.2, 18.8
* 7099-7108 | -0.2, 18.7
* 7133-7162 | 0.1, 18.3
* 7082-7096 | 0.0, 18.4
